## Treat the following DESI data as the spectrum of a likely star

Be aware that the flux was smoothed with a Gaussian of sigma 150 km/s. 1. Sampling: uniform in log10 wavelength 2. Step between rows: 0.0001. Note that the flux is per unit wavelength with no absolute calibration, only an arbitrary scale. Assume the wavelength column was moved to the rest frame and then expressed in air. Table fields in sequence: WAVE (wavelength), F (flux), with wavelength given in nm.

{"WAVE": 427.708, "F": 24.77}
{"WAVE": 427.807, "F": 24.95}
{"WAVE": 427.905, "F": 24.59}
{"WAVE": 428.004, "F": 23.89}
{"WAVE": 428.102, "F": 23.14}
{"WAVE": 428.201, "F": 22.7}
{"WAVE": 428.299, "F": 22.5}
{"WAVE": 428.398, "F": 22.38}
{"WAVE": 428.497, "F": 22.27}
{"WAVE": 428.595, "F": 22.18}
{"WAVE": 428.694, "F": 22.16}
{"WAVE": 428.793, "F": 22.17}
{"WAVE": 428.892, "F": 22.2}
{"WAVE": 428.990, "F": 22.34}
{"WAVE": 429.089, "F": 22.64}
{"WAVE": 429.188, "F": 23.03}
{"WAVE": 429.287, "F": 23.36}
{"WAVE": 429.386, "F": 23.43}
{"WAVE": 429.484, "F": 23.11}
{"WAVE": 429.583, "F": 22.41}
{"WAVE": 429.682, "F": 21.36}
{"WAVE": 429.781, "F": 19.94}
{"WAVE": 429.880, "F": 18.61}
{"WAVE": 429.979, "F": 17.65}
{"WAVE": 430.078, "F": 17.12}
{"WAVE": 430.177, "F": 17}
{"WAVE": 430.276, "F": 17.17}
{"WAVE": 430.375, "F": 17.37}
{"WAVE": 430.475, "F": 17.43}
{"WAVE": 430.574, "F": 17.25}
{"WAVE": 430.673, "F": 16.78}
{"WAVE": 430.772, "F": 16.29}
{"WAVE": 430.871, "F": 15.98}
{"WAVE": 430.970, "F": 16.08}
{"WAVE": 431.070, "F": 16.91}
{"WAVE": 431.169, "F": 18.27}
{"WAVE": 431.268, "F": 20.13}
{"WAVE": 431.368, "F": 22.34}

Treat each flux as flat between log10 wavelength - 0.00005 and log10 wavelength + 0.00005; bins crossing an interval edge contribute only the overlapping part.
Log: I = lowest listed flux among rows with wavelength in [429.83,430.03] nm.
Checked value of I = 17.65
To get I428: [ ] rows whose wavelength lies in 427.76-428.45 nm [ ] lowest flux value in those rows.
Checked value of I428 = 22.38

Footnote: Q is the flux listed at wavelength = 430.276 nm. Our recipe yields 17.17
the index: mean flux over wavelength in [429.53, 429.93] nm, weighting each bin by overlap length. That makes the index 20.6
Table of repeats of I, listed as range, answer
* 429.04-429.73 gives 21.36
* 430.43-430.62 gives 17.25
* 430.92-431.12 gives 16.08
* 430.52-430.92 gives 15.98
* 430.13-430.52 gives 17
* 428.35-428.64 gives 22.18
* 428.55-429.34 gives 22.16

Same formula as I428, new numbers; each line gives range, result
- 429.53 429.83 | 19.94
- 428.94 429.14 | 22.34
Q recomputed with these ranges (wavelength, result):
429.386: 23.43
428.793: 22.17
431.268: 20.13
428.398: 22.38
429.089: 22.64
